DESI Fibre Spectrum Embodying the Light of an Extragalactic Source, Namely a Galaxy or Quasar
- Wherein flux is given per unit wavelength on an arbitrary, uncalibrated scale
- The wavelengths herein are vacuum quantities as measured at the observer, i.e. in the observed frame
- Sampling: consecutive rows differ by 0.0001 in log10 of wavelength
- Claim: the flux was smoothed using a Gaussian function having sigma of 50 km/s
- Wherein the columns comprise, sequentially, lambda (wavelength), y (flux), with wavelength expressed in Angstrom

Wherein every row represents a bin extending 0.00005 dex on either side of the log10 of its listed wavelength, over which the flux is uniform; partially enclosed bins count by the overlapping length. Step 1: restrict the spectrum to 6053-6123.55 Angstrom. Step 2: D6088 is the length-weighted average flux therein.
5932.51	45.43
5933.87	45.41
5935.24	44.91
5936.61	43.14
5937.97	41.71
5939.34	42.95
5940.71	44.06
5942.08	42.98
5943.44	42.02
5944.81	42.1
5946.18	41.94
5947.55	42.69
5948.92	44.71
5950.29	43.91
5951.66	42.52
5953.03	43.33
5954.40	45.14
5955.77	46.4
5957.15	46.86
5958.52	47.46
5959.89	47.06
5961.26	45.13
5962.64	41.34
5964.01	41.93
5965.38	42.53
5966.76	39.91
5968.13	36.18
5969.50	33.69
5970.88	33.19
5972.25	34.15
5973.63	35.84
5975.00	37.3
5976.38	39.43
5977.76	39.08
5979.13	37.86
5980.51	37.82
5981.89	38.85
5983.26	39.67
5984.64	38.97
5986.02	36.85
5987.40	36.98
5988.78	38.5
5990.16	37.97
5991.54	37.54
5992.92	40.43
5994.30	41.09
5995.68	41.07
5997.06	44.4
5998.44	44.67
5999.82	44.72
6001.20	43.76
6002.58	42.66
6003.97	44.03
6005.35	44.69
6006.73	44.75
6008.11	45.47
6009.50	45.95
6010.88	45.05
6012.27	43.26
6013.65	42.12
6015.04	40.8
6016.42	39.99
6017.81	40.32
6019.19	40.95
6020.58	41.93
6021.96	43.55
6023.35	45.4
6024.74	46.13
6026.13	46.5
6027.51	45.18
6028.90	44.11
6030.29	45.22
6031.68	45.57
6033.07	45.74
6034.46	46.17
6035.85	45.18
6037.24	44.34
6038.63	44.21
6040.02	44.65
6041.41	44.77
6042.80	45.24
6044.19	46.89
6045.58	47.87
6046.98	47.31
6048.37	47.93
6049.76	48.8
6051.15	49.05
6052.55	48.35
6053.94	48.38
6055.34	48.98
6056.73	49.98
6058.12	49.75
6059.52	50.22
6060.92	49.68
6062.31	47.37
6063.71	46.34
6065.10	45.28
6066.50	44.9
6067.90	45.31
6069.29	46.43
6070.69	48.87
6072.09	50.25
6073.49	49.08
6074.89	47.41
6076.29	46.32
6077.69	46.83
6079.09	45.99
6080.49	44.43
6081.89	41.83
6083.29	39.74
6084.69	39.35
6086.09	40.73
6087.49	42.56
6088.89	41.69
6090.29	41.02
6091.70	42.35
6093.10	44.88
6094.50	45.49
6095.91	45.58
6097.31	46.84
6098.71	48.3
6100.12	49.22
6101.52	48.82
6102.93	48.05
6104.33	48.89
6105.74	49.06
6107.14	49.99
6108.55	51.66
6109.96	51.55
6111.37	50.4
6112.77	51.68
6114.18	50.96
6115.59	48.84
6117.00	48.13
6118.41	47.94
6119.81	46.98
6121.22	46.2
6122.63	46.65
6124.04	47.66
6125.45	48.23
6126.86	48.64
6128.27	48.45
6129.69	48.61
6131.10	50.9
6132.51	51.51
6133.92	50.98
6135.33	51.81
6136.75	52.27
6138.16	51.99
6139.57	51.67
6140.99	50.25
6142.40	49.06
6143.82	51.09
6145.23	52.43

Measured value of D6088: 47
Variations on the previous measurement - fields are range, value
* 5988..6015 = 42.7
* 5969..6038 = 41.6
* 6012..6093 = 45.3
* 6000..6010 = 44.5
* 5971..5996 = 38.1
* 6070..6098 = 44.6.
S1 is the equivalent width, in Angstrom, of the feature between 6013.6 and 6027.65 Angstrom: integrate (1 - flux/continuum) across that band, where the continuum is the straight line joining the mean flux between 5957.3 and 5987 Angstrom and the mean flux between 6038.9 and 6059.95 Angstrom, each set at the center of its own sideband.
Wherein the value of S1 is 0.5 Angstrom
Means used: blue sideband 39.4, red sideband 47.8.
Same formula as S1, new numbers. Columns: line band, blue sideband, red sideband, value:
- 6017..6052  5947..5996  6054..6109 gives -1.2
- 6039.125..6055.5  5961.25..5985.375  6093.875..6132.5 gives -1.3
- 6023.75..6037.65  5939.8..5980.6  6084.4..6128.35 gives -0.4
